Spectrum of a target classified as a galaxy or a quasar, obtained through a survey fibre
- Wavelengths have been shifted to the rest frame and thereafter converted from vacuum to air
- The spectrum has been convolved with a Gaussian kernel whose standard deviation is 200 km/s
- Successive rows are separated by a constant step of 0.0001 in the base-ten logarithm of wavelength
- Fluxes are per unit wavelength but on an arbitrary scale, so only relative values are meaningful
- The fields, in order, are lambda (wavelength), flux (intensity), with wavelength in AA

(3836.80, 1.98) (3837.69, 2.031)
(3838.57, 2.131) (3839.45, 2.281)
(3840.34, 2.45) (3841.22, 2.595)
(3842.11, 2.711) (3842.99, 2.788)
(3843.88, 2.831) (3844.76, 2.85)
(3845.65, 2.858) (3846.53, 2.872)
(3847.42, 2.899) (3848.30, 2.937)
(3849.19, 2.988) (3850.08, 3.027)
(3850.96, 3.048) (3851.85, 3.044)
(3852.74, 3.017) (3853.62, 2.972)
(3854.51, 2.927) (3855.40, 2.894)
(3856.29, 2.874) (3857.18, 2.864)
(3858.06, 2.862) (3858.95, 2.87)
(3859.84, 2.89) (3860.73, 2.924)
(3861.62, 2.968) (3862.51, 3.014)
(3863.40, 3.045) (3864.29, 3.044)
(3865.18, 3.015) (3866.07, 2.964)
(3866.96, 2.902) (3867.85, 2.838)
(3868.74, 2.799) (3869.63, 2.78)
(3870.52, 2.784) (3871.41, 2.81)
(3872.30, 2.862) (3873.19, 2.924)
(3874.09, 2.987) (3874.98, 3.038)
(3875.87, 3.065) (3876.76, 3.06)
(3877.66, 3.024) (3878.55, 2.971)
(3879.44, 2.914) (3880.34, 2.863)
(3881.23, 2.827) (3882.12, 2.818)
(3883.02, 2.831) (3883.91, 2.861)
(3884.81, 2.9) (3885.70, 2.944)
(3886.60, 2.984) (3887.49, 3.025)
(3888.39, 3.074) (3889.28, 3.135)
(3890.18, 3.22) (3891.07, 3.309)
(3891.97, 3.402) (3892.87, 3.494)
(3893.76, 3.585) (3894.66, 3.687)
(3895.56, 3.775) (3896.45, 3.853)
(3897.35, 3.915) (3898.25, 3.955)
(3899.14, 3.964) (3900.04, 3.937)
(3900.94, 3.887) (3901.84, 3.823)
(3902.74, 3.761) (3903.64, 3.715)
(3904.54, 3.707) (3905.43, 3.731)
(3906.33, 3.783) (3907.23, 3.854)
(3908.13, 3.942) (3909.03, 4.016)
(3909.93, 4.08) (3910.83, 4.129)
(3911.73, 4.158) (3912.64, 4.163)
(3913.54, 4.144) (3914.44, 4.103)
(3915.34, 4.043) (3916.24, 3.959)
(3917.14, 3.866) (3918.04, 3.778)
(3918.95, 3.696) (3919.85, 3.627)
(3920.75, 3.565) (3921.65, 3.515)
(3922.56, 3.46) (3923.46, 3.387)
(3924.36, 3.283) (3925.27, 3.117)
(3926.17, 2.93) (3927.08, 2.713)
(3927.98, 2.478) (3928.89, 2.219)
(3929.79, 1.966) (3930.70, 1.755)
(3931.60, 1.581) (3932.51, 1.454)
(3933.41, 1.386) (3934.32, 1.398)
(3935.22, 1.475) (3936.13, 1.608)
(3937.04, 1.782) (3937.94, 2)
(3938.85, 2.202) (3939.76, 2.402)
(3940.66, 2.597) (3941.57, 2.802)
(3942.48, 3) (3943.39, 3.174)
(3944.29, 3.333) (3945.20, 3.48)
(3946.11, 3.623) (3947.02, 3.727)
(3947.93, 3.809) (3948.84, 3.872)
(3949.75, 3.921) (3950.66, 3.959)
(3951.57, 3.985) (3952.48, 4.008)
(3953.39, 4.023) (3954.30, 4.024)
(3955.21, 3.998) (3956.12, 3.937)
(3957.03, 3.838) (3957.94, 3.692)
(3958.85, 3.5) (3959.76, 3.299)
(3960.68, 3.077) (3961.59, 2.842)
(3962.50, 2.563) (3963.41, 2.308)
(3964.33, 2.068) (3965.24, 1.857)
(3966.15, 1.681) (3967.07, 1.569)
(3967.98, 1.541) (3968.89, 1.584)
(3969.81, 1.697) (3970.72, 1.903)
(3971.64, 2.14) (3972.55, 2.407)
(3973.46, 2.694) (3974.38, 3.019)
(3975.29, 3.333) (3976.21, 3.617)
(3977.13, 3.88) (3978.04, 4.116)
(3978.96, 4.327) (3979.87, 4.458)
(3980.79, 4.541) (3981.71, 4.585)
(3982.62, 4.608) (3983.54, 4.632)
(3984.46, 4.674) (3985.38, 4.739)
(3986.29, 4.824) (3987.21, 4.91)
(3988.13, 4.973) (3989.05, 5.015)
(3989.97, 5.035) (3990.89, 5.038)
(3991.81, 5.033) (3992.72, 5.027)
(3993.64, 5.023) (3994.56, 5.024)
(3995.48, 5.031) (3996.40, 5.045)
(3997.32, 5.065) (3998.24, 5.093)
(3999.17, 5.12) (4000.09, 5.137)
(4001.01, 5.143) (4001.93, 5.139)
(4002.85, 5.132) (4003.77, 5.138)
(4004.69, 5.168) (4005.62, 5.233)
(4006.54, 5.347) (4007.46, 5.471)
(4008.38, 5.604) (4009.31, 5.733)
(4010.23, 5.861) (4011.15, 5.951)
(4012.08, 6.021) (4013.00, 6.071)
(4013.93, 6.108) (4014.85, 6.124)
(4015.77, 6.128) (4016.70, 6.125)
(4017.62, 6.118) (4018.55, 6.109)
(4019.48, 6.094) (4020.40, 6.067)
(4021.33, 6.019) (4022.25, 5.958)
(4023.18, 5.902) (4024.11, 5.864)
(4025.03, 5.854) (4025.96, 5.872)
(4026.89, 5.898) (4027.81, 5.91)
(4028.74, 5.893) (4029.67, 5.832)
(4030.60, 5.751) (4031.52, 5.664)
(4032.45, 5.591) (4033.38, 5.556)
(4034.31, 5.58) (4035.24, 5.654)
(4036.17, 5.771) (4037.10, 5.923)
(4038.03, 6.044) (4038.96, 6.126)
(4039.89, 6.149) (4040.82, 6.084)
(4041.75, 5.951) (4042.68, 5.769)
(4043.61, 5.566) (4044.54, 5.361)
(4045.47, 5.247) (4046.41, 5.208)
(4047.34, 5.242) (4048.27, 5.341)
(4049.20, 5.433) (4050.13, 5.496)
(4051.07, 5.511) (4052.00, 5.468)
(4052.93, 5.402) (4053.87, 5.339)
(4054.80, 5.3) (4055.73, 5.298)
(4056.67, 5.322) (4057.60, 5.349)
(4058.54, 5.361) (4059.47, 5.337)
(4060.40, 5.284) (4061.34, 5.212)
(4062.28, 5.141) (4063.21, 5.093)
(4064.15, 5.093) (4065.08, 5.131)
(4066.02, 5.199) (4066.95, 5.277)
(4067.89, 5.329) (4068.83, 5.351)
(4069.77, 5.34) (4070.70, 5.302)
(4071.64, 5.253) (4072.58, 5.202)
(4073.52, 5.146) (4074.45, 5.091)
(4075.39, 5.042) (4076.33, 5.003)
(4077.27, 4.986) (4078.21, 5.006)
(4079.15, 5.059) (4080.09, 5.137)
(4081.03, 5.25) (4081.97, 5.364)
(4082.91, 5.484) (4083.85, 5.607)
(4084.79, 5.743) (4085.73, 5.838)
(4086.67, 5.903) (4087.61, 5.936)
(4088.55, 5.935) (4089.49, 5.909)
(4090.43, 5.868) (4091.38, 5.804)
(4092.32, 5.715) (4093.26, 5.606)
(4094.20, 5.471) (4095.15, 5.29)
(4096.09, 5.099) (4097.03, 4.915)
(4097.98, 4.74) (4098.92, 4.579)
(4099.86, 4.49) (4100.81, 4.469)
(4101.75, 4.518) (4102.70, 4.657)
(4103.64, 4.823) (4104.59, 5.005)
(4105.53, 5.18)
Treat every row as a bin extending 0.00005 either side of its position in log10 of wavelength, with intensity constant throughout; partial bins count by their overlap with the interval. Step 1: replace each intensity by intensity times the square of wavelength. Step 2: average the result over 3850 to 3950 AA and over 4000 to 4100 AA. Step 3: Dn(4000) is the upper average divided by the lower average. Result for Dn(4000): 1.9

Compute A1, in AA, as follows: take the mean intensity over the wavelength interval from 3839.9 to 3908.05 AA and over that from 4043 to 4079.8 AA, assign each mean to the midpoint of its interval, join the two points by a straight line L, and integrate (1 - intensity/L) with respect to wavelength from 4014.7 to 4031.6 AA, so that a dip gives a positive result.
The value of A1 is -4.0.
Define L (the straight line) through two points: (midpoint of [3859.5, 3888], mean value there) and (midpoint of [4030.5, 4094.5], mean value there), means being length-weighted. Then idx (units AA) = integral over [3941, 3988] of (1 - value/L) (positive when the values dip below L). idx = 8.4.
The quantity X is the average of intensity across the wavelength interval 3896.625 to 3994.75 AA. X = 3.42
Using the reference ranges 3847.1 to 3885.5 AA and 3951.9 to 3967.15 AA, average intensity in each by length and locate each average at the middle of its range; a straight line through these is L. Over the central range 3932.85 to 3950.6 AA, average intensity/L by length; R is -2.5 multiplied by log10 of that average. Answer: 0.131 mag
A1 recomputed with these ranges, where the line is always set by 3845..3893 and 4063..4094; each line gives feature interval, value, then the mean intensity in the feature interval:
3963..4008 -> 2.7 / 4.09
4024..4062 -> -4.8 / 5.6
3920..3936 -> 5.2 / 2.46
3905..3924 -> -2.0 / 3.85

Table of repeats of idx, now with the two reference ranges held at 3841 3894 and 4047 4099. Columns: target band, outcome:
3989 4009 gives -2.9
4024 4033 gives -1.8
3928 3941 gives 6.5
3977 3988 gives -0.7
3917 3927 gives 0.4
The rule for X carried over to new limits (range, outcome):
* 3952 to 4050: 4.77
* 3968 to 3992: 3.86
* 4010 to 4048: 5.85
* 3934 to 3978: 2.9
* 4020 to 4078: 5.51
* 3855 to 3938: 3.14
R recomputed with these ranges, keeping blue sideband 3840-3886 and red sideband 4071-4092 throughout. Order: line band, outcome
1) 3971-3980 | 0.254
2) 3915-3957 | 0.225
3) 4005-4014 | -0.234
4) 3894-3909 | -0.147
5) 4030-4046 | -0.167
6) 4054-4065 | -0.016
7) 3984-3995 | -0.134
